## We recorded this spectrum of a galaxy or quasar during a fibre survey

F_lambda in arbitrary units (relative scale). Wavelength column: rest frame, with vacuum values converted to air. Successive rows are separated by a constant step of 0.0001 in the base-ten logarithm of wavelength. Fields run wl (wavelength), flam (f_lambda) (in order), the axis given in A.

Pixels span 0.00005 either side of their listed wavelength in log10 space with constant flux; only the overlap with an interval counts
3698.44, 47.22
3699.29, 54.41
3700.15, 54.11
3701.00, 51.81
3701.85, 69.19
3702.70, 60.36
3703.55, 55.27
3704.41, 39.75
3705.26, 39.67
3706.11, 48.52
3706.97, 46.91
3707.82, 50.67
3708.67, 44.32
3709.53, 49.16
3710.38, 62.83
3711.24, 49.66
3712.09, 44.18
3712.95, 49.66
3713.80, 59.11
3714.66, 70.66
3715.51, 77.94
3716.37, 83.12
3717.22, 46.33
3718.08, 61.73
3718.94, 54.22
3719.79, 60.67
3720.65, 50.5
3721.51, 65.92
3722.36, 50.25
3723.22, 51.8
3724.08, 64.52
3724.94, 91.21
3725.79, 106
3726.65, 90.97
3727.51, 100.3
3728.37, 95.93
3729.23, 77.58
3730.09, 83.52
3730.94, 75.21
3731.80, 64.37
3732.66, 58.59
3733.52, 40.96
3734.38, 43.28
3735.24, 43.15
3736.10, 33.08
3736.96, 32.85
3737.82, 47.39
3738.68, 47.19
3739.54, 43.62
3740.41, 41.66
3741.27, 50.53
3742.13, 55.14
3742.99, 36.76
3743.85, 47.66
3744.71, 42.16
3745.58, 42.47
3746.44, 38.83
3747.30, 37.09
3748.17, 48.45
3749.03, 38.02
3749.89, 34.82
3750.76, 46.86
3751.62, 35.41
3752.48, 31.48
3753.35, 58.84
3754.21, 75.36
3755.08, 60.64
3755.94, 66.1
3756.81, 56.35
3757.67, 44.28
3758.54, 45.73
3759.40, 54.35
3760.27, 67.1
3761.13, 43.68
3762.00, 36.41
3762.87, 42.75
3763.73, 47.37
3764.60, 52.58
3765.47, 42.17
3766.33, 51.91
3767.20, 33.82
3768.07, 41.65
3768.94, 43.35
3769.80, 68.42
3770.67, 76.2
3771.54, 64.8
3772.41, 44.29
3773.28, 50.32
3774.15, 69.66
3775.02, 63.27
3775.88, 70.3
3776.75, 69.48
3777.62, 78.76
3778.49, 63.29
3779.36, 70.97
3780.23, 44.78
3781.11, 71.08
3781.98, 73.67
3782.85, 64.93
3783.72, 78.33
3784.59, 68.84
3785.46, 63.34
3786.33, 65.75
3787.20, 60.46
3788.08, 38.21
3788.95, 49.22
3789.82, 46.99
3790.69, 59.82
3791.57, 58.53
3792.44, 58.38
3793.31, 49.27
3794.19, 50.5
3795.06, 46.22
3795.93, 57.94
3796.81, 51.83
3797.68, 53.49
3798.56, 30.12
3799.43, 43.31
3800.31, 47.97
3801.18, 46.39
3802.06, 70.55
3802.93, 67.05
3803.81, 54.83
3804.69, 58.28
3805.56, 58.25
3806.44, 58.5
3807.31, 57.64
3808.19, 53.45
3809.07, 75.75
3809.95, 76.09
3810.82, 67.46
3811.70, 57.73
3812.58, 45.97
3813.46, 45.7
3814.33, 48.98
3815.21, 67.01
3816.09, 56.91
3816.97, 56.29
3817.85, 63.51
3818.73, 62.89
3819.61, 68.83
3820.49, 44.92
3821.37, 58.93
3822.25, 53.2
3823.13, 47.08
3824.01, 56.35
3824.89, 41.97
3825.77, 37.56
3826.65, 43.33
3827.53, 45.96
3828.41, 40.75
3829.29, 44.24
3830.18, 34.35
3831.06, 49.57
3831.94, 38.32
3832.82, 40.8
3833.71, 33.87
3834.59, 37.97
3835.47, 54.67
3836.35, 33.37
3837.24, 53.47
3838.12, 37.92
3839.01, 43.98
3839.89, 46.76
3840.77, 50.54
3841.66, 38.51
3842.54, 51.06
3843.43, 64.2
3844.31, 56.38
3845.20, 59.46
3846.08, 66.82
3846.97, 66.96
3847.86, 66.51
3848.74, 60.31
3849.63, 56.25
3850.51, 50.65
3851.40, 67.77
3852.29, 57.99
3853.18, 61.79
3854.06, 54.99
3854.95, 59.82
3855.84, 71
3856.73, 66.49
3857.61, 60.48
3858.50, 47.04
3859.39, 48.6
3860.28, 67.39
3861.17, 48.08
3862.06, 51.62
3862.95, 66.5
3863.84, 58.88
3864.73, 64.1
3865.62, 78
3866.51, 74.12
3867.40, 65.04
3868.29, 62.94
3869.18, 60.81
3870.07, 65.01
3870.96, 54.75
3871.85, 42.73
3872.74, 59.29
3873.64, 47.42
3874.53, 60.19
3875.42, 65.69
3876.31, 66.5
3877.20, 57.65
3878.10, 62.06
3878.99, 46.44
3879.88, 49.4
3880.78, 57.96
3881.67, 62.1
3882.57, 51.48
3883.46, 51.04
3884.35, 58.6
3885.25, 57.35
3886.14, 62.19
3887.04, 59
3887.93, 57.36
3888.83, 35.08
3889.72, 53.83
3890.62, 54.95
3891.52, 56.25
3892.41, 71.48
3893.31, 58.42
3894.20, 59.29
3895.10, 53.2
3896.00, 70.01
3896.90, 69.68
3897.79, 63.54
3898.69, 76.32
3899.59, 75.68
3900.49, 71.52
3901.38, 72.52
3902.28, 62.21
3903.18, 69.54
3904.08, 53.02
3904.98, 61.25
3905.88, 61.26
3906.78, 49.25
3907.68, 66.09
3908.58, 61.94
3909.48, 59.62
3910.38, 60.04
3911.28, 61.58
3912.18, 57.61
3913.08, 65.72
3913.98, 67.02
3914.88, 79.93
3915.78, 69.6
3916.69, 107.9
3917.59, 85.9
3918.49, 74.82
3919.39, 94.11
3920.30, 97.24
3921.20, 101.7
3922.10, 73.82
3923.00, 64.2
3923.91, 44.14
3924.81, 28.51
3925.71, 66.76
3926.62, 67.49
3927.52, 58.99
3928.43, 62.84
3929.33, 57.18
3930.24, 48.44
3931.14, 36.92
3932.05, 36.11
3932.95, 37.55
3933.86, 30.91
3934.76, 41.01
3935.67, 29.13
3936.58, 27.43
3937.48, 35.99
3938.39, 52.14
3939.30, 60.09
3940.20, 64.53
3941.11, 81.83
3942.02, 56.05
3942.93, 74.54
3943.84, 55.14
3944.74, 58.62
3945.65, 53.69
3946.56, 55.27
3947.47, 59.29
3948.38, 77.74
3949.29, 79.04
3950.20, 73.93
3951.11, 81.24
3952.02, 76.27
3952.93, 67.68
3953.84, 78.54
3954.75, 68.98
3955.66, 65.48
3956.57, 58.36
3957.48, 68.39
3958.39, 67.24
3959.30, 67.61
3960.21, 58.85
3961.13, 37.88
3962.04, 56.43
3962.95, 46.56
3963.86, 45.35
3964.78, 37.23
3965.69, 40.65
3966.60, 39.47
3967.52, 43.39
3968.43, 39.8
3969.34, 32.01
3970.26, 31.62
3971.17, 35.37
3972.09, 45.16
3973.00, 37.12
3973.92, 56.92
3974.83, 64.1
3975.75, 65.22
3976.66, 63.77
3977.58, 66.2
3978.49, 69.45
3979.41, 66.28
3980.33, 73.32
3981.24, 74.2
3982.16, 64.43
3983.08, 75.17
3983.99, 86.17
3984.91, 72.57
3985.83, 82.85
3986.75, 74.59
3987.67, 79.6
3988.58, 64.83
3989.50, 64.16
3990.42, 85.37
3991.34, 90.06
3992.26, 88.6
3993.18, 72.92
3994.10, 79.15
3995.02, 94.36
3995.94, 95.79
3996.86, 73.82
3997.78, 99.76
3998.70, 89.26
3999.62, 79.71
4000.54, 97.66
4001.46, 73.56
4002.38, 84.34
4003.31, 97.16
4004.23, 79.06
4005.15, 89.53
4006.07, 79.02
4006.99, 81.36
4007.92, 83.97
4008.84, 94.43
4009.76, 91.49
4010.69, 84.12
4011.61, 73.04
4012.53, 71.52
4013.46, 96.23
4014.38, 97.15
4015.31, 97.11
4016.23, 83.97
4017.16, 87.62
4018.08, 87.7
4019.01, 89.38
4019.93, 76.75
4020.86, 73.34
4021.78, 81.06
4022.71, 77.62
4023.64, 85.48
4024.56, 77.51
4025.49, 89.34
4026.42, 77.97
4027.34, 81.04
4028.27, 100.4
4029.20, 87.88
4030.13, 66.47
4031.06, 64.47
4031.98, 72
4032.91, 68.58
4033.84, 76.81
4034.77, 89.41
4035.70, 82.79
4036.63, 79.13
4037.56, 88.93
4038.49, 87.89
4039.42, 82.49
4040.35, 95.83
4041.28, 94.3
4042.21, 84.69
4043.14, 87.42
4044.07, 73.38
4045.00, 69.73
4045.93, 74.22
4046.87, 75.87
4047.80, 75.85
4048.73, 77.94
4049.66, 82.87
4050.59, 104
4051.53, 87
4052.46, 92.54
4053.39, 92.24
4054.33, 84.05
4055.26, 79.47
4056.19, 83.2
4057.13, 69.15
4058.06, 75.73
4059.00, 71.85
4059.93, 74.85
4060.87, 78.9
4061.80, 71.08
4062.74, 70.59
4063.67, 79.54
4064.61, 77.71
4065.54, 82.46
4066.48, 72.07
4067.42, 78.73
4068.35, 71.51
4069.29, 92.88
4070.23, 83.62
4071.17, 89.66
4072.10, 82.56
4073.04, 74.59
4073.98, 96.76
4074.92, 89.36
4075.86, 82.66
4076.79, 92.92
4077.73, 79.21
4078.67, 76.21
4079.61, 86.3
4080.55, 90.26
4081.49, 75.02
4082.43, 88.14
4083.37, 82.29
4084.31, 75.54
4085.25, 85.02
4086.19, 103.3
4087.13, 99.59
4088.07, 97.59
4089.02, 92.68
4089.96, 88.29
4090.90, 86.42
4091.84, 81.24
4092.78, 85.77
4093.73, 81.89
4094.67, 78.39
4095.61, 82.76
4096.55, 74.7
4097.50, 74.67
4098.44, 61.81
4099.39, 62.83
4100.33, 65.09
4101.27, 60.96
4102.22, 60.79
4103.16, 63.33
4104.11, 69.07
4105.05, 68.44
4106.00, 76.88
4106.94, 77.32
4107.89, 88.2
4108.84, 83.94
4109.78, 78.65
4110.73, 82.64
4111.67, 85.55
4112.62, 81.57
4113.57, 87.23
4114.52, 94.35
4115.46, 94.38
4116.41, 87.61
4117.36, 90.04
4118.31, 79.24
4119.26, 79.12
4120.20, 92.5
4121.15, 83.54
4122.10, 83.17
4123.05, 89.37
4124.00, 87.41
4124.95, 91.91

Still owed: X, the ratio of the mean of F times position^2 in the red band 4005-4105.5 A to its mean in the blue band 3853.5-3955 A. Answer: 1.43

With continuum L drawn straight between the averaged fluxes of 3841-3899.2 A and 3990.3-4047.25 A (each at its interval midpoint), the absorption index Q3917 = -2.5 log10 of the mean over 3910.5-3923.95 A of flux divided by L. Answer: -0.150 mag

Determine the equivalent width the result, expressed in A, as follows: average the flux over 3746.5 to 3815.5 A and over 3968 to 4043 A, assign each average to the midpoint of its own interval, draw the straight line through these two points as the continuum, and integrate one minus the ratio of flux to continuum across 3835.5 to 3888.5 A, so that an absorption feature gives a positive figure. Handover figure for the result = 5.0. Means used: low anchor 55.2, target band 57.4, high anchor 77.8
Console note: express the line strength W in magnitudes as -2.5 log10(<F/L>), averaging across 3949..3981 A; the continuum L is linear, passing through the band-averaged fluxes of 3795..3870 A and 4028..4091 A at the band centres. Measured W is 0.23 mag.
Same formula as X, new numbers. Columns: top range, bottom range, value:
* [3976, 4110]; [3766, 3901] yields 1.59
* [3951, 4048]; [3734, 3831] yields 1.57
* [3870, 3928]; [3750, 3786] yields 1.19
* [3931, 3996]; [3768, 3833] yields 1.18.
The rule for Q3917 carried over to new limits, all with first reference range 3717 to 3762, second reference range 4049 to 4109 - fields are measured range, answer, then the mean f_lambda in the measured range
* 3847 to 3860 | 0.073 mag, 59.6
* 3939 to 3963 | 0.095 mag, 65.1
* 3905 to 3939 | 0.148 mag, 60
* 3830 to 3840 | 0.426 mag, 42.2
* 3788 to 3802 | 0.184 mag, 50.1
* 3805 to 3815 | 0.029 mag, 58.9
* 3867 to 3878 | 0.107 mag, 59.1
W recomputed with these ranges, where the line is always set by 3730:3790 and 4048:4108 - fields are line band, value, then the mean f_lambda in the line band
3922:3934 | 0.31 mag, 50.8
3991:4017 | -0.17 mag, 86.3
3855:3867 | 0.00 mag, 61.7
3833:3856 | 0.13 mag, 53.6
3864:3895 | 0.09 mag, 58.4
